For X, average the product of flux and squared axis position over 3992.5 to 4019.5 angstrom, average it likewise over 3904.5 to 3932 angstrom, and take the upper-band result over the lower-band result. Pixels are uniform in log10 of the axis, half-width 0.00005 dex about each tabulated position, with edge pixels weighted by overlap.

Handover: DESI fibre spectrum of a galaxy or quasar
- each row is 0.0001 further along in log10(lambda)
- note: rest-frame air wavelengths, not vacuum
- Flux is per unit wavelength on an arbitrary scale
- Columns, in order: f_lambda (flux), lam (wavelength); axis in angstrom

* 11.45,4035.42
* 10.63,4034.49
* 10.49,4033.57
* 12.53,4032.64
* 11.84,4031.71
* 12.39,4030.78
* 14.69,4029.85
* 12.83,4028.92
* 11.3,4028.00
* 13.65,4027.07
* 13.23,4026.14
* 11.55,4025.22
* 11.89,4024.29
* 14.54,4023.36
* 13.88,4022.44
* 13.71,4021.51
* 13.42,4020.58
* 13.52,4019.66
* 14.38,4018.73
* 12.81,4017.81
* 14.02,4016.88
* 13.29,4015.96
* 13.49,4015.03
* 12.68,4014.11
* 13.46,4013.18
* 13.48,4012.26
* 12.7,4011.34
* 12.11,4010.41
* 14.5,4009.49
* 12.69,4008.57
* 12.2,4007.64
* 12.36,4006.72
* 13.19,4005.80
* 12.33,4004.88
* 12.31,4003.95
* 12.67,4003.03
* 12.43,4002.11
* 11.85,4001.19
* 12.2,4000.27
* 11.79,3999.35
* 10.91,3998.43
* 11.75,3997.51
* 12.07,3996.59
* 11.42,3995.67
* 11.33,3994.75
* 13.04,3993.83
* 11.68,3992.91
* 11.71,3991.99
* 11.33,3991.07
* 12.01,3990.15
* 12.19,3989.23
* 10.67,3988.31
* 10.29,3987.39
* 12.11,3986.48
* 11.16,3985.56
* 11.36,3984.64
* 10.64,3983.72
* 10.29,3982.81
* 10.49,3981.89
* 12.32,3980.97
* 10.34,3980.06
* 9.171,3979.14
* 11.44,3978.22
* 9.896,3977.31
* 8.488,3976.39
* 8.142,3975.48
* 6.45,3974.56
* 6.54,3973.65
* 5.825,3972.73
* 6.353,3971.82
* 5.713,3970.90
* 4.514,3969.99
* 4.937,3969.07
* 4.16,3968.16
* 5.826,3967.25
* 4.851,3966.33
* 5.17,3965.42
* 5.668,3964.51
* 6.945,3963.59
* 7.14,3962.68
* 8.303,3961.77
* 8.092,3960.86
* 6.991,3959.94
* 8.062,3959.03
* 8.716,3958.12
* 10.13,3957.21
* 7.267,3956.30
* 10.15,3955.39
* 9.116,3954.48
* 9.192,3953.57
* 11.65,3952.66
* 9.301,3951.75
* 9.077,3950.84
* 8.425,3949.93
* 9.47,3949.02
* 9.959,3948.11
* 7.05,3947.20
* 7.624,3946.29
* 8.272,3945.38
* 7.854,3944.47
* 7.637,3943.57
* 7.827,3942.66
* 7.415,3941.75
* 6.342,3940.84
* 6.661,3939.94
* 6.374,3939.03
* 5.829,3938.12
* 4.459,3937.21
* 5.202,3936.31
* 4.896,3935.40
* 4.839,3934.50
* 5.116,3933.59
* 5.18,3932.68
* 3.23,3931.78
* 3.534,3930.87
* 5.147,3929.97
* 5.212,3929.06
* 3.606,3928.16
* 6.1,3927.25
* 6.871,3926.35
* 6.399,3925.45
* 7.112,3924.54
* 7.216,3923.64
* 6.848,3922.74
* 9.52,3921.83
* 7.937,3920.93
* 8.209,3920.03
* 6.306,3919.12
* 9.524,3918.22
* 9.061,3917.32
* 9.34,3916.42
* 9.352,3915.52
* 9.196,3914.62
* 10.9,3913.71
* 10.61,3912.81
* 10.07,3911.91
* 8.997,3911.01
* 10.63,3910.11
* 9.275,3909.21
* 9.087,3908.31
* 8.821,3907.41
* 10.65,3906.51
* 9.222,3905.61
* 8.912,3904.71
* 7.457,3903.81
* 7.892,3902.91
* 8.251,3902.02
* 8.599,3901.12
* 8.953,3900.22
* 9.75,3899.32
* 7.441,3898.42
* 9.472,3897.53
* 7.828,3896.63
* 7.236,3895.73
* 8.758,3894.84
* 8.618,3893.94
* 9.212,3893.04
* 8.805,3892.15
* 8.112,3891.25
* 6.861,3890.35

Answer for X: 1.65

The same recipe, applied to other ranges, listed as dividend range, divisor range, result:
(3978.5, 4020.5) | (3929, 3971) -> 1.79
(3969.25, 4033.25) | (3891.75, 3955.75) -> 1.53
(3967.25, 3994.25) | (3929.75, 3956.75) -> 1.33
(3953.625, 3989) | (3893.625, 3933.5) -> 1.07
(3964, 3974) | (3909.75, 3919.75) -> 0.59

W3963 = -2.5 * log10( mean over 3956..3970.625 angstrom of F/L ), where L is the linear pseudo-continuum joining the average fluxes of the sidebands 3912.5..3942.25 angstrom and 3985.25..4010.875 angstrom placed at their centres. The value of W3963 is 0.37 mag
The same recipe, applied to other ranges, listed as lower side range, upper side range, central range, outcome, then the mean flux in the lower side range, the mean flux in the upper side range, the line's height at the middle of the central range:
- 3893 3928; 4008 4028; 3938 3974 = 0.37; 8.56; 13.2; 10.5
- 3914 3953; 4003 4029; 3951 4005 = 0.10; 7.12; 13.1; 10.3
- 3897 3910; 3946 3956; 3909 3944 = 0.26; 8.88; 9.18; 9.03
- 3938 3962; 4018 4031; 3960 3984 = 0.28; 8.28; 13.2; 9.74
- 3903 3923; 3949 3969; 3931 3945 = 0.38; 9.08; 7.8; 8.39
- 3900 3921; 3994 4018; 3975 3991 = 0.10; 9.07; 12.5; 11.7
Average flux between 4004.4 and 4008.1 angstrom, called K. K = 12.5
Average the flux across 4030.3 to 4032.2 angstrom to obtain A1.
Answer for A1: 12.1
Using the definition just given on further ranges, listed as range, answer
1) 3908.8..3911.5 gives 9.65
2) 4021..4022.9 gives 13.8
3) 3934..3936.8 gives 4.98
